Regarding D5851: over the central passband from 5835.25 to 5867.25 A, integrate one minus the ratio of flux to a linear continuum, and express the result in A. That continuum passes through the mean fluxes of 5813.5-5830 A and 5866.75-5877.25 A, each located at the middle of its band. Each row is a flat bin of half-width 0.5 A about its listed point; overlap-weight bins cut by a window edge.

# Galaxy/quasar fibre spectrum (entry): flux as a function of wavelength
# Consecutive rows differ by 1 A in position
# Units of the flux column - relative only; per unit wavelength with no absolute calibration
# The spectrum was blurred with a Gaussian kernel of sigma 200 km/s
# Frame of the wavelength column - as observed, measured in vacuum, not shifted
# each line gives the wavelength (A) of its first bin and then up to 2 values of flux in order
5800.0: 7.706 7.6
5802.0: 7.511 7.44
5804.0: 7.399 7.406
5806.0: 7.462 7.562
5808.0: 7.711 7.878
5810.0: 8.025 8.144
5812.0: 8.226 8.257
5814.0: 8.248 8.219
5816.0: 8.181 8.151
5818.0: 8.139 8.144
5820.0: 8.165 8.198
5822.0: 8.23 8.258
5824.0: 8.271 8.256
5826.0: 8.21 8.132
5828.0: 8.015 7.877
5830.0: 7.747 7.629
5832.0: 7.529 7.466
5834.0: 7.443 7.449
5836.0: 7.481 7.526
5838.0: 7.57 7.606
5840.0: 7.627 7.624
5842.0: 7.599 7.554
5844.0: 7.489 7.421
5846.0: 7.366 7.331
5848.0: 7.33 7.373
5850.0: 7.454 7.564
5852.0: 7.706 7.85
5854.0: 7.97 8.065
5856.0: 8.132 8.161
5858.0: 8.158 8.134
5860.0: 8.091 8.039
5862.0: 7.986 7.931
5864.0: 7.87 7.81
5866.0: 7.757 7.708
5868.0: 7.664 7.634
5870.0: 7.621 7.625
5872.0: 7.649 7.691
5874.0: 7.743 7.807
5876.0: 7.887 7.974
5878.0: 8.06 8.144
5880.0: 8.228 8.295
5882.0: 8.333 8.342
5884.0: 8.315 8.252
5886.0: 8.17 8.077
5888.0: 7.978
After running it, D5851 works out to 0.7 A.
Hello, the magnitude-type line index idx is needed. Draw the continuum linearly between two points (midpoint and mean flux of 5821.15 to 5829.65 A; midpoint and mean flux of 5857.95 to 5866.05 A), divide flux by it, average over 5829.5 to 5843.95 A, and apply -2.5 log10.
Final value 0.07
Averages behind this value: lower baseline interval 8.15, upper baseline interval 7.98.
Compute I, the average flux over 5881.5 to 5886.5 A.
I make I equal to 8.28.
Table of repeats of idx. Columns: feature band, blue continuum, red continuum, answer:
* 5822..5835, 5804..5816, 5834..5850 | -0.03 mag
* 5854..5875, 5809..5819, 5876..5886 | 0.04 mag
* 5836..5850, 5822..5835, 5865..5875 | 0.05 mag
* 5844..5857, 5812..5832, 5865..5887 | 0.05 mag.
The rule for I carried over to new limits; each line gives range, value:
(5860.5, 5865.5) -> 7.93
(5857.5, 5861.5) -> 8.11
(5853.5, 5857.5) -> 8.08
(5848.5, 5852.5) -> 7.52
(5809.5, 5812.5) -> 8.13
